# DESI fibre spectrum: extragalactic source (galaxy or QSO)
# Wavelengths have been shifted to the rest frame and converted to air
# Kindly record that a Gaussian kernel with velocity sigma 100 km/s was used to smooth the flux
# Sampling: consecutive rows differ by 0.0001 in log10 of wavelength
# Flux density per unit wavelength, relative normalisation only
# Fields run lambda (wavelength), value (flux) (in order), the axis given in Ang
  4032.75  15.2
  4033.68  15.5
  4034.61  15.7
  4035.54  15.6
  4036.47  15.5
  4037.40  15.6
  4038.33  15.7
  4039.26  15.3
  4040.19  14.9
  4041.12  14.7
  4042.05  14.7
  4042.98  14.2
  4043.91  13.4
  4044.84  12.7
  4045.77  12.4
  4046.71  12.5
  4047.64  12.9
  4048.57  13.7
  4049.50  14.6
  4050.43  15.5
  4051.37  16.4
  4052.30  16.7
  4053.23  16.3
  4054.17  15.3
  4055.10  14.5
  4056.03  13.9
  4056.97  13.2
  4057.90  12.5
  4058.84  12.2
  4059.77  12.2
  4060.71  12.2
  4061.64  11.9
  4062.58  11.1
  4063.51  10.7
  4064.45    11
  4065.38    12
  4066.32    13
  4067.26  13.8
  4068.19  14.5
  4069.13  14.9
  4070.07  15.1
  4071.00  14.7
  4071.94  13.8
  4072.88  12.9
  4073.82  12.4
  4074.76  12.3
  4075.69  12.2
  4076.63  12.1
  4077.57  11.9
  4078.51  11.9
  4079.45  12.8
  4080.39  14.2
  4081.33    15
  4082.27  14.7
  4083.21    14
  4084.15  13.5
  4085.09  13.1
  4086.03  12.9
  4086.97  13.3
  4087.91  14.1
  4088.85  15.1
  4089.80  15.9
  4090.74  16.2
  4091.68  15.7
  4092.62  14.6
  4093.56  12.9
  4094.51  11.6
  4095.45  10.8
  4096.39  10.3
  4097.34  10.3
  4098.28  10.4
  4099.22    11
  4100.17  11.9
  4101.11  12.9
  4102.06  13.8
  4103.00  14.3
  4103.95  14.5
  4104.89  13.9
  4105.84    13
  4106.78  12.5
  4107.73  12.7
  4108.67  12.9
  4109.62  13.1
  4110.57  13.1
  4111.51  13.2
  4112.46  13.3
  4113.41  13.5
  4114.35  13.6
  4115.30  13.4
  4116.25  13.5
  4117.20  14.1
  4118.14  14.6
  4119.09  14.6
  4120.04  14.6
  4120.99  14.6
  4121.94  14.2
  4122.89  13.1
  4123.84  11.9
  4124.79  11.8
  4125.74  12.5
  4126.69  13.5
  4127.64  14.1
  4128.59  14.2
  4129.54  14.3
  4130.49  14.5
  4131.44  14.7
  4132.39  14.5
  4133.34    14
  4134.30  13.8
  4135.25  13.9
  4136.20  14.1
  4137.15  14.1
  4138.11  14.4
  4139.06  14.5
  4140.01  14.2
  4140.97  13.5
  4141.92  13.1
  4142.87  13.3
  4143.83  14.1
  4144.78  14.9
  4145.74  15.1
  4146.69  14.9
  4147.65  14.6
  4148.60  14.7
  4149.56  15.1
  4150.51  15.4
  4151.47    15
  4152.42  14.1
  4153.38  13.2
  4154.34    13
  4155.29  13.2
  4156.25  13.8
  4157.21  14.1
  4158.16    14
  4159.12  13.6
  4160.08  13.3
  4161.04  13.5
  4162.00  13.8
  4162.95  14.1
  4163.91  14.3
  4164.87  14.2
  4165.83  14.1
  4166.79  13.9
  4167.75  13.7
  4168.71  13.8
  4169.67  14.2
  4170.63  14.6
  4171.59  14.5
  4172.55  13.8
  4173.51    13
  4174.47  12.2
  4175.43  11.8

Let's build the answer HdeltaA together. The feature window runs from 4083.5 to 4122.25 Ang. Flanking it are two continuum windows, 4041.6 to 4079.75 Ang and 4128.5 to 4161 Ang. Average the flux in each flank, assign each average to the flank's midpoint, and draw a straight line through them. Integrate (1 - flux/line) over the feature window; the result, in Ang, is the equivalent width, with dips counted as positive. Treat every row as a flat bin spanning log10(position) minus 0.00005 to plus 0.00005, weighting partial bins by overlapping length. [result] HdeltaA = 1.1 Ang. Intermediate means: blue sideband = 13.3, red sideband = 14.1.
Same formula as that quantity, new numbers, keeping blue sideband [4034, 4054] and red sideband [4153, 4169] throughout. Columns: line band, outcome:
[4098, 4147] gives 1.51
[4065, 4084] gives 1.38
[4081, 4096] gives 0.44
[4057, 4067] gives 1.78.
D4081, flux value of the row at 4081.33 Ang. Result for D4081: 15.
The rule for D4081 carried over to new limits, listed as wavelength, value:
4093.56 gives 12.9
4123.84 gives 11.9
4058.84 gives 12.2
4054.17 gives 15.3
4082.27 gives 14.7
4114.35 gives 13.6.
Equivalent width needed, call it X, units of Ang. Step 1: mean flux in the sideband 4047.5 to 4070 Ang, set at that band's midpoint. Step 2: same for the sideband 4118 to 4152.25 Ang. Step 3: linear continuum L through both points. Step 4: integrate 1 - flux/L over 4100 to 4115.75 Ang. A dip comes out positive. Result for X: 0.7 Ang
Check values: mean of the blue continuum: 13.6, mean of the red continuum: 14.1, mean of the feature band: 13.3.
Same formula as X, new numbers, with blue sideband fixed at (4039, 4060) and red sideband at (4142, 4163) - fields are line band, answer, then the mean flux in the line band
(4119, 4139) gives 0.3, 13.9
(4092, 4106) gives 1.7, 12.4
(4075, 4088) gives 0.8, 13.2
